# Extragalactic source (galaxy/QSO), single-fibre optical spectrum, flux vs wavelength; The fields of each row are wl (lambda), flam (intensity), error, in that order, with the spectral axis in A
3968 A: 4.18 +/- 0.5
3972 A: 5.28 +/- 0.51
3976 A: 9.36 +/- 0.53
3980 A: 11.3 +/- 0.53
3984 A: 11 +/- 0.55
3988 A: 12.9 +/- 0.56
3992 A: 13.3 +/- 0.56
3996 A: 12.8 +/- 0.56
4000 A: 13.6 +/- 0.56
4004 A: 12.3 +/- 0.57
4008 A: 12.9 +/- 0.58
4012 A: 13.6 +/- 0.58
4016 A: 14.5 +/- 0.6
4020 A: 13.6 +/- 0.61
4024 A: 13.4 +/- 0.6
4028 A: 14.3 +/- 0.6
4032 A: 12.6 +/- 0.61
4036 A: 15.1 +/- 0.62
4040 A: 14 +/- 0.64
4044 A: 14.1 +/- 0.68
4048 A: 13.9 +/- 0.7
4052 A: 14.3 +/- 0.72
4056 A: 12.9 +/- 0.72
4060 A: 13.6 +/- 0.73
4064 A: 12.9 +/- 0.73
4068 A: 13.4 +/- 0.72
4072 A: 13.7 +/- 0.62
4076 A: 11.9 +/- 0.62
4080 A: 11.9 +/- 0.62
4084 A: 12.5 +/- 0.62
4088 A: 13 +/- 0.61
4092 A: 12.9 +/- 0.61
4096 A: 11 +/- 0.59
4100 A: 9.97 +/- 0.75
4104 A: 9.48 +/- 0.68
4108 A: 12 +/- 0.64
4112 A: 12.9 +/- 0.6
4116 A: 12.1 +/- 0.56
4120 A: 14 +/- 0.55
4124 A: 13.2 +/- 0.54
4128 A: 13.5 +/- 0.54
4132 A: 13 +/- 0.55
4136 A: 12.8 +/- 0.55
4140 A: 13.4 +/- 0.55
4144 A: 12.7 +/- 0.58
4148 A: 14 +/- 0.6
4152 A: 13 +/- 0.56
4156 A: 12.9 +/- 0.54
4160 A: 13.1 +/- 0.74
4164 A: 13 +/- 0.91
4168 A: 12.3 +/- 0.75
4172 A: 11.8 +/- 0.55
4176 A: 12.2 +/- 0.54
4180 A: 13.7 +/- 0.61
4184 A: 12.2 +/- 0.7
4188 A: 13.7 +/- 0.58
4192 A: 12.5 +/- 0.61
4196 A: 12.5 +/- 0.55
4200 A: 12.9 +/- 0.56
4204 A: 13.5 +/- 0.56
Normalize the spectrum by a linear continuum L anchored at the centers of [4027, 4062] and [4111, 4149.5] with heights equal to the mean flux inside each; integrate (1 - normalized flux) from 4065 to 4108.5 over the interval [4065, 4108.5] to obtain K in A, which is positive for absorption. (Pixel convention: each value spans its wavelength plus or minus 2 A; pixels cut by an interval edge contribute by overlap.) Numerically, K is 4.9 A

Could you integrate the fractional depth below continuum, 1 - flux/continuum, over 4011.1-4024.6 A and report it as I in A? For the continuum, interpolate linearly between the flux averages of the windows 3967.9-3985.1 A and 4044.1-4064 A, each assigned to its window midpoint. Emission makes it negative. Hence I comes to -3.1 A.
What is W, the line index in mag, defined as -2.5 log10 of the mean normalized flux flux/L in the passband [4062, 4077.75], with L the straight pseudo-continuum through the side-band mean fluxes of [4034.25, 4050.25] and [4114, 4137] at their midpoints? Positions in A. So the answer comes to 0.07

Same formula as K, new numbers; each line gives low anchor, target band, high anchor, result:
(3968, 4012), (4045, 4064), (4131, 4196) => -2.84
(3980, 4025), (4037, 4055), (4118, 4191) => -1.47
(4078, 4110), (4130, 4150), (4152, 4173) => -1.37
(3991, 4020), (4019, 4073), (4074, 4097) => -3.93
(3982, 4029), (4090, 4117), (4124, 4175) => 3.24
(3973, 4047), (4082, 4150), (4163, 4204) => 1.61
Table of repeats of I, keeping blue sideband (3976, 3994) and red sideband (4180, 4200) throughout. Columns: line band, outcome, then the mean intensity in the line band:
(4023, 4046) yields -3.6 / 13.9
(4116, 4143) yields -1.4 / 13.2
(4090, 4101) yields 0.9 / 11.4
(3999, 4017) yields -2.1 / 13.3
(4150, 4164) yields -0.4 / 13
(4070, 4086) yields -0.3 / 12.5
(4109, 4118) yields 0.0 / 12.4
